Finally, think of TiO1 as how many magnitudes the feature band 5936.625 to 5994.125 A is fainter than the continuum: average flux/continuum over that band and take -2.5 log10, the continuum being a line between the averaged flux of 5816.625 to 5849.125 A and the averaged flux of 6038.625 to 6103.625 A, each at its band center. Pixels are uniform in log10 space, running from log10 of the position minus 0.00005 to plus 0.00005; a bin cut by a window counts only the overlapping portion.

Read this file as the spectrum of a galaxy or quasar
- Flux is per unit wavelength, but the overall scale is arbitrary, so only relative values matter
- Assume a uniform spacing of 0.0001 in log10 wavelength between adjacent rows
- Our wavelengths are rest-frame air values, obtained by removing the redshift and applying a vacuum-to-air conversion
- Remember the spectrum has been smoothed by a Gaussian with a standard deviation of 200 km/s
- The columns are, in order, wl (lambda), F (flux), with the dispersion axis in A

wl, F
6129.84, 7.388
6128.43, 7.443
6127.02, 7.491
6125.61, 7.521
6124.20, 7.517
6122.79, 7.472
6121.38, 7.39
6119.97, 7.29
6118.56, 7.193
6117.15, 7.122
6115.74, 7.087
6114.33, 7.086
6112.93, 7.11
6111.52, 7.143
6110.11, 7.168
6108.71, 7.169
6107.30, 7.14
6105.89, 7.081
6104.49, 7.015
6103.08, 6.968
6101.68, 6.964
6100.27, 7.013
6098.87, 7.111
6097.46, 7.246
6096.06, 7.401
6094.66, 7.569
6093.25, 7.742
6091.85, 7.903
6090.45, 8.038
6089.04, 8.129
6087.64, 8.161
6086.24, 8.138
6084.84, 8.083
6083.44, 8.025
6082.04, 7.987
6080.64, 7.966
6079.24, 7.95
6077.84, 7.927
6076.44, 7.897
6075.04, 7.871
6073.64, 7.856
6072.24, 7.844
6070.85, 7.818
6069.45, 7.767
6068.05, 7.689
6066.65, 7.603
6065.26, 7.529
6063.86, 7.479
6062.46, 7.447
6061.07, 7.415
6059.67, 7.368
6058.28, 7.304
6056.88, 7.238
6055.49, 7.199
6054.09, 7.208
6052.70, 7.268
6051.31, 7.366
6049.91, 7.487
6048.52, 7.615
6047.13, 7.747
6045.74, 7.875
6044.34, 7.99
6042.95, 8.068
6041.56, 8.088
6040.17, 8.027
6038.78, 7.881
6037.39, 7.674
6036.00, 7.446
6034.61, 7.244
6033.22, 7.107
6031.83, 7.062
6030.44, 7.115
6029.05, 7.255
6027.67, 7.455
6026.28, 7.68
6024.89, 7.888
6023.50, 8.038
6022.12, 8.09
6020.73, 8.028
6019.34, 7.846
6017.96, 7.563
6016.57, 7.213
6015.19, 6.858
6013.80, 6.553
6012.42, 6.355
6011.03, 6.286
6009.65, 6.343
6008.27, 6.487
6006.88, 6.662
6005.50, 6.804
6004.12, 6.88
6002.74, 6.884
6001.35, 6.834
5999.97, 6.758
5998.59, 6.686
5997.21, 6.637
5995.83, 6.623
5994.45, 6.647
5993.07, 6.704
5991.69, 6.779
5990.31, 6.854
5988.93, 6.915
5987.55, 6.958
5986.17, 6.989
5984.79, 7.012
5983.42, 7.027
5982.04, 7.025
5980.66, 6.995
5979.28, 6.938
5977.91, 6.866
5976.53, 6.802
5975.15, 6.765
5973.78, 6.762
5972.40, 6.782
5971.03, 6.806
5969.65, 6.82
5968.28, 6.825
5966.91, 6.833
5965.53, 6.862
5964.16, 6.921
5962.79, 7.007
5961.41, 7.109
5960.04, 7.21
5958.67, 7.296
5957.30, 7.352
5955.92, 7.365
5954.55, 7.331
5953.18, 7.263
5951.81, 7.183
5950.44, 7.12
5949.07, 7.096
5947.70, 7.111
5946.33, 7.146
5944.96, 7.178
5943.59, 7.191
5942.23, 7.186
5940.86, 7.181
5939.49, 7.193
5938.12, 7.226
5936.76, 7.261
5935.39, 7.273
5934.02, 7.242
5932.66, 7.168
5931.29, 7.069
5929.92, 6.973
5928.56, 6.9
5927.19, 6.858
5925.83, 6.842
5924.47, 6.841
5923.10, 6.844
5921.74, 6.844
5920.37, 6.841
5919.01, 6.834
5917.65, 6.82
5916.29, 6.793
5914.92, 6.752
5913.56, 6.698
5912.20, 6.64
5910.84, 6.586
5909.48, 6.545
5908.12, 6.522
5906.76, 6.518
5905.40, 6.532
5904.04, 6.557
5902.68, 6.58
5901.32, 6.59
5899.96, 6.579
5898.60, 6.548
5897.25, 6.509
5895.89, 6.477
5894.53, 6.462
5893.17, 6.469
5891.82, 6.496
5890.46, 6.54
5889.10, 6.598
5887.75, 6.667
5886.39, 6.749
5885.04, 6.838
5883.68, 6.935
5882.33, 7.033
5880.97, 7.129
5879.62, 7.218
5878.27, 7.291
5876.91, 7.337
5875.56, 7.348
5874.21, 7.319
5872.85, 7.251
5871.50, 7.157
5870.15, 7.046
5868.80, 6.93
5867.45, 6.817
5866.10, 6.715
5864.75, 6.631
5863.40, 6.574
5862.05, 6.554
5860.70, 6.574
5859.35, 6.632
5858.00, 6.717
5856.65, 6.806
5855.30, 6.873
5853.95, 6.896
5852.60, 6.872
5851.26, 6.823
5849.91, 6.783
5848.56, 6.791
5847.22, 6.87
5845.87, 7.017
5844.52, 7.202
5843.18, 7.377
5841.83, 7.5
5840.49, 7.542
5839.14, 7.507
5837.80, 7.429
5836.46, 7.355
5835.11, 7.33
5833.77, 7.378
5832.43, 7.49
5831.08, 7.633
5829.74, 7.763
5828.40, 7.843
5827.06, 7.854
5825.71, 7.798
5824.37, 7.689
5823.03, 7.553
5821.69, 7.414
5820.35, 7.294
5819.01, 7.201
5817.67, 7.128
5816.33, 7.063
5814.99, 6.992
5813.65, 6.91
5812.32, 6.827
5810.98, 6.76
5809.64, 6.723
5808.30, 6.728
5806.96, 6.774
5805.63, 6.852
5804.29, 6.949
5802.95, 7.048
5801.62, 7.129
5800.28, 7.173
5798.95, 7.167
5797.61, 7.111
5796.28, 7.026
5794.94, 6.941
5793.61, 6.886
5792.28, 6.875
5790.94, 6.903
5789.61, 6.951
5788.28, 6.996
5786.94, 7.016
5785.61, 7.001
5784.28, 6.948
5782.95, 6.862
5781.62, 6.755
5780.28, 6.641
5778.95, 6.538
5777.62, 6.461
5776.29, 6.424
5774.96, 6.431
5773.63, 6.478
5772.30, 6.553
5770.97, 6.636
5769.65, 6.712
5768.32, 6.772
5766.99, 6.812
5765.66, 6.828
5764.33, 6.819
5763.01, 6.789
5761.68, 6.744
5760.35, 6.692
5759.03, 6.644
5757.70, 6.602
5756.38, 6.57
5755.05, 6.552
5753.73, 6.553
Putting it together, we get 0.08 mag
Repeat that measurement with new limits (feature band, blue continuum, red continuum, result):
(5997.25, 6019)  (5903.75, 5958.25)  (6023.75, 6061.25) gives 0.09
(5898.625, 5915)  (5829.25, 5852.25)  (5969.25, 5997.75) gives 0.08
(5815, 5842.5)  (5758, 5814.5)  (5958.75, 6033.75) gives -0.09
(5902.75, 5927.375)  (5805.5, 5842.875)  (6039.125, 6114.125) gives 0.11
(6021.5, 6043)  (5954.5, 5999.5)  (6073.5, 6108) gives -0.05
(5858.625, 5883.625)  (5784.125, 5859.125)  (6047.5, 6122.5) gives 0.03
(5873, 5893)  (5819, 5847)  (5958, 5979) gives 0.05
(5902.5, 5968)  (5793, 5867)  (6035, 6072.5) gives 0.05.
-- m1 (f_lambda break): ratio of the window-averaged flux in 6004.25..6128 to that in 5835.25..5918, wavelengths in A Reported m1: 1.09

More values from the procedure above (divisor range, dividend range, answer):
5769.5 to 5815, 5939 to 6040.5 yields 1.04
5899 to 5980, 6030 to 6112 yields 1.09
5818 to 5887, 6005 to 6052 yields 1.03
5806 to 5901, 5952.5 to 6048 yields 1.02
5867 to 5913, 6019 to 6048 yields 1.13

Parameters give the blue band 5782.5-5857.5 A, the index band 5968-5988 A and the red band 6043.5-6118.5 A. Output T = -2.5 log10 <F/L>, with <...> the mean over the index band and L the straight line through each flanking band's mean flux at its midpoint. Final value 0.07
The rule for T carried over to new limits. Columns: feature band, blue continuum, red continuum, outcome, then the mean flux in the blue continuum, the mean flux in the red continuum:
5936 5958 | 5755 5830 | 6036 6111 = 0.01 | 6.94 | 7.61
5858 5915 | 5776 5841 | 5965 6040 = 0.05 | 7.12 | 7.03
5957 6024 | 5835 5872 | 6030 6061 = 0.06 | 6.97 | 7.52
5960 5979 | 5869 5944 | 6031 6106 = 0.04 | 6.87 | 7.61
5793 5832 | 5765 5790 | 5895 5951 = -0.07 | 6.72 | 6.87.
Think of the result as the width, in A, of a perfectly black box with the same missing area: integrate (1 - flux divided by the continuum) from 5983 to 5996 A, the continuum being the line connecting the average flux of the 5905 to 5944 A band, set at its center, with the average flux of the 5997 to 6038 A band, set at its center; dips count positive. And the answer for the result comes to 0.4 A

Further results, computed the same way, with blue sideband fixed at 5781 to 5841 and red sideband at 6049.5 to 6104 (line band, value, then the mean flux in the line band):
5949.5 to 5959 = 0.2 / 7.26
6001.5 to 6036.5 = 1.7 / 7.16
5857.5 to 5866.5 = 0.8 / 6.62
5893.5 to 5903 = 1.0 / 6.53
